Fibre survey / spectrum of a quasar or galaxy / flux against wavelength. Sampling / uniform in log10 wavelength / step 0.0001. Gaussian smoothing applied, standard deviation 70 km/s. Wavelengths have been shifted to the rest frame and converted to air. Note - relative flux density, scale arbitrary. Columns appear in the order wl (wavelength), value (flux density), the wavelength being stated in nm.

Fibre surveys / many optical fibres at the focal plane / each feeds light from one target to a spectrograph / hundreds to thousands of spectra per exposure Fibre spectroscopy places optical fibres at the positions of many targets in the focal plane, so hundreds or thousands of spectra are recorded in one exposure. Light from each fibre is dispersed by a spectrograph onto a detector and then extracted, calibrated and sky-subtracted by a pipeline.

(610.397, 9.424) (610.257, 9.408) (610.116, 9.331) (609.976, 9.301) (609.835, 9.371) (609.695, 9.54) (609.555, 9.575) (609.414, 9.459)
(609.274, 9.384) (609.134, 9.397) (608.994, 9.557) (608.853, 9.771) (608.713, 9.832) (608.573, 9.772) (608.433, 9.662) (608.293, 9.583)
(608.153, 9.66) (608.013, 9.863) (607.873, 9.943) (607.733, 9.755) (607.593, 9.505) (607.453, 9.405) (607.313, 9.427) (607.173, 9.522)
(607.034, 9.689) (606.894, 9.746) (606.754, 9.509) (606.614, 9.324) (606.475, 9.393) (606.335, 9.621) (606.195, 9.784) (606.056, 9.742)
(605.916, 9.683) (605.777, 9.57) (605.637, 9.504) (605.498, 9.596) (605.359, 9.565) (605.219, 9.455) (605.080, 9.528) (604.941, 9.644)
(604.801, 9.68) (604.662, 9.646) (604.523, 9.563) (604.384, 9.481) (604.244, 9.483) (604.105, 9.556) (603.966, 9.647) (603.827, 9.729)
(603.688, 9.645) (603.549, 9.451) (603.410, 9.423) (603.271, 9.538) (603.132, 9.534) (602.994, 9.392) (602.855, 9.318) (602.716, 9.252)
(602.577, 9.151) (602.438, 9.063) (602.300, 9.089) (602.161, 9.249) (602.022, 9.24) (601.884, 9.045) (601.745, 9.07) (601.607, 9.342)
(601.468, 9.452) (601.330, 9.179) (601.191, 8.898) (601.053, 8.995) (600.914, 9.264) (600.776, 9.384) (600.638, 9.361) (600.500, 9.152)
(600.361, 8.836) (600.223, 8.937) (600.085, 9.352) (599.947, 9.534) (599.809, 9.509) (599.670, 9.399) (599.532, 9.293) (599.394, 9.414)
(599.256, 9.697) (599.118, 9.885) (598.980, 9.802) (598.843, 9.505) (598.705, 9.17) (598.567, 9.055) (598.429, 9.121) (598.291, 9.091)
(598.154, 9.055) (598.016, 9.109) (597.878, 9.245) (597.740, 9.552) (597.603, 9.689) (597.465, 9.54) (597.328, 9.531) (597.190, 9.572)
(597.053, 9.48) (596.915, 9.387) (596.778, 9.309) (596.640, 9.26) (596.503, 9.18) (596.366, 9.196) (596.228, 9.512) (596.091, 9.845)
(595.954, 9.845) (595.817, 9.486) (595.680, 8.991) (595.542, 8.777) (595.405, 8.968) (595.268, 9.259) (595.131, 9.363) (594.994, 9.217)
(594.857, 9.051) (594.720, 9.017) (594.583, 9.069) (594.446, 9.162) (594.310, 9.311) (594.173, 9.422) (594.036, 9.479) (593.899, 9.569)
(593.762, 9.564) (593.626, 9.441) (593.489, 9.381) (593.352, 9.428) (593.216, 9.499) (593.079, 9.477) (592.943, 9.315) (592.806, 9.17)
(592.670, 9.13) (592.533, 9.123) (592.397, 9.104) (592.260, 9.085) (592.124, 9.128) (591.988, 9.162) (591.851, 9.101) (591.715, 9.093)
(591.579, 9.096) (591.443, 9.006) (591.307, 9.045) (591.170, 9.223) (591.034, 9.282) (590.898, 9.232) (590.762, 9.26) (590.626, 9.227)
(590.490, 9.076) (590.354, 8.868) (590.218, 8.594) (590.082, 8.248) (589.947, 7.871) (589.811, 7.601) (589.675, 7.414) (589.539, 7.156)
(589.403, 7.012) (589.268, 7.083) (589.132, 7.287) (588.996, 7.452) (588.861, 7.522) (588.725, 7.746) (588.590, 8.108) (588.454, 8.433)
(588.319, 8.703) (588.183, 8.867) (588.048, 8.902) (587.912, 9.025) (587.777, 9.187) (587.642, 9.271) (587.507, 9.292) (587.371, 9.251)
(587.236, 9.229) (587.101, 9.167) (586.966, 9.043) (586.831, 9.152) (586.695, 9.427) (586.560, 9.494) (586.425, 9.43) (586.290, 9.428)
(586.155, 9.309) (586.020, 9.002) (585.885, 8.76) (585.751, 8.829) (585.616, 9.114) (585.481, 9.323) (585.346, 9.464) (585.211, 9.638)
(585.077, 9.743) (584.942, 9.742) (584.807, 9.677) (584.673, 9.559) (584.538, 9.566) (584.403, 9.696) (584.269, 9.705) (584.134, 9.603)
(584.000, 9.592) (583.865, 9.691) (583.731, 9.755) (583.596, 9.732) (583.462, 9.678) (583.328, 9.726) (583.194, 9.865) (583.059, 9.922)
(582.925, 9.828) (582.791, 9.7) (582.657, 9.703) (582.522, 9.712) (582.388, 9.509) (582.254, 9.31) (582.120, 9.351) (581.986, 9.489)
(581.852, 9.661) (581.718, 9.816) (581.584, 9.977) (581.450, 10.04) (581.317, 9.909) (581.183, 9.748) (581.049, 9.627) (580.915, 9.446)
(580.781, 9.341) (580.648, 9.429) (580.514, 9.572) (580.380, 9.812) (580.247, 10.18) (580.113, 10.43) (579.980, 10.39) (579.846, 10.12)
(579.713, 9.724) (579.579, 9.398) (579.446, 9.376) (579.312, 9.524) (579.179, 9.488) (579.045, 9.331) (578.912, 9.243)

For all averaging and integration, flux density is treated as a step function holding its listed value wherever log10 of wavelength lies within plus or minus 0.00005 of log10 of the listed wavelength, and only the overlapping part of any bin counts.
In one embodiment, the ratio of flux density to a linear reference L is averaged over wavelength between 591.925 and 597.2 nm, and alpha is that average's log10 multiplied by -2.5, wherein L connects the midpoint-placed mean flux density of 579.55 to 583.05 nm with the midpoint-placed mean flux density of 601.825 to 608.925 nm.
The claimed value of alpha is 0.04 mag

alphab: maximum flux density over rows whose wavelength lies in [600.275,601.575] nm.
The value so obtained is 9.452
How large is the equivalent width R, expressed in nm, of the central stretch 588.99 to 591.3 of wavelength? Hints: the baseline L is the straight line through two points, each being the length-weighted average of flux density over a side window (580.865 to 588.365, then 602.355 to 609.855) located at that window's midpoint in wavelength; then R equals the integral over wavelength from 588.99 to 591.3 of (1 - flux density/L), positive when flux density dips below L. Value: 0.30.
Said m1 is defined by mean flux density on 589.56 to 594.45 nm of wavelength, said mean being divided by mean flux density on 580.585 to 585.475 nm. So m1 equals 0.9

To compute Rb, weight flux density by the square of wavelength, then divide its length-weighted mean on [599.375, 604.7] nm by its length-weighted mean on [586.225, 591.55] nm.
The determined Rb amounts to 1.1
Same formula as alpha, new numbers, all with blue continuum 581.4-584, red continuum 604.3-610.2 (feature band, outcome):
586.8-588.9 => 0.101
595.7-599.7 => 0.024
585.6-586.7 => 0.056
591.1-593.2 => 0.057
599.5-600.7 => 0.041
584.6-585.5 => 0.009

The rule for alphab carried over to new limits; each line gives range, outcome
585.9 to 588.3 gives 9.494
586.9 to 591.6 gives 9.292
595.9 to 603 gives 9.885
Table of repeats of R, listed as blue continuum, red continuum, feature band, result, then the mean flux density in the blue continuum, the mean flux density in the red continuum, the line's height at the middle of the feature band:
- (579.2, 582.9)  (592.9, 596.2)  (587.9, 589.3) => 0.208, 9.71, 9.34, 9.5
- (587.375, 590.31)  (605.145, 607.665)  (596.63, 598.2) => -0.100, 8.16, 9.56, 8.84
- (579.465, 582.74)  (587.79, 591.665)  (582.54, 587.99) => -0.227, 9.73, 8.38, 9.08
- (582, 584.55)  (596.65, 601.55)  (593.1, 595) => 0.021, 9.66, 9.33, 9.44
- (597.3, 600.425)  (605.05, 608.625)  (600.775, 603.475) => 0.064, 9.36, 9.61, 9.46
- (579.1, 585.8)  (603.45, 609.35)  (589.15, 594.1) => 0.400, 9.66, 9.6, 9.64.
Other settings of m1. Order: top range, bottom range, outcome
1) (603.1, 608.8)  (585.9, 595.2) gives 1.08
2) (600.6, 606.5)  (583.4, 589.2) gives 1.03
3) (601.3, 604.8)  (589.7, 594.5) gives 1.03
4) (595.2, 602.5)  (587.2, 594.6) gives 1.06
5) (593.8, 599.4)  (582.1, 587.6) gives 0.99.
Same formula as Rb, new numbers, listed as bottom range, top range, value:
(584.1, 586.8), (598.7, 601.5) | 1.04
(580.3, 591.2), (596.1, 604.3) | 1.07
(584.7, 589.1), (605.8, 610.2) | 1.14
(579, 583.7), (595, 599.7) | 1.02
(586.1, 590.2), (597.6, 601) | 1.14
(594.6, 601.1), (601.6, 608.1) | 1.04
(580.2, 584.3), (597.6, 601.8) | 1.02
